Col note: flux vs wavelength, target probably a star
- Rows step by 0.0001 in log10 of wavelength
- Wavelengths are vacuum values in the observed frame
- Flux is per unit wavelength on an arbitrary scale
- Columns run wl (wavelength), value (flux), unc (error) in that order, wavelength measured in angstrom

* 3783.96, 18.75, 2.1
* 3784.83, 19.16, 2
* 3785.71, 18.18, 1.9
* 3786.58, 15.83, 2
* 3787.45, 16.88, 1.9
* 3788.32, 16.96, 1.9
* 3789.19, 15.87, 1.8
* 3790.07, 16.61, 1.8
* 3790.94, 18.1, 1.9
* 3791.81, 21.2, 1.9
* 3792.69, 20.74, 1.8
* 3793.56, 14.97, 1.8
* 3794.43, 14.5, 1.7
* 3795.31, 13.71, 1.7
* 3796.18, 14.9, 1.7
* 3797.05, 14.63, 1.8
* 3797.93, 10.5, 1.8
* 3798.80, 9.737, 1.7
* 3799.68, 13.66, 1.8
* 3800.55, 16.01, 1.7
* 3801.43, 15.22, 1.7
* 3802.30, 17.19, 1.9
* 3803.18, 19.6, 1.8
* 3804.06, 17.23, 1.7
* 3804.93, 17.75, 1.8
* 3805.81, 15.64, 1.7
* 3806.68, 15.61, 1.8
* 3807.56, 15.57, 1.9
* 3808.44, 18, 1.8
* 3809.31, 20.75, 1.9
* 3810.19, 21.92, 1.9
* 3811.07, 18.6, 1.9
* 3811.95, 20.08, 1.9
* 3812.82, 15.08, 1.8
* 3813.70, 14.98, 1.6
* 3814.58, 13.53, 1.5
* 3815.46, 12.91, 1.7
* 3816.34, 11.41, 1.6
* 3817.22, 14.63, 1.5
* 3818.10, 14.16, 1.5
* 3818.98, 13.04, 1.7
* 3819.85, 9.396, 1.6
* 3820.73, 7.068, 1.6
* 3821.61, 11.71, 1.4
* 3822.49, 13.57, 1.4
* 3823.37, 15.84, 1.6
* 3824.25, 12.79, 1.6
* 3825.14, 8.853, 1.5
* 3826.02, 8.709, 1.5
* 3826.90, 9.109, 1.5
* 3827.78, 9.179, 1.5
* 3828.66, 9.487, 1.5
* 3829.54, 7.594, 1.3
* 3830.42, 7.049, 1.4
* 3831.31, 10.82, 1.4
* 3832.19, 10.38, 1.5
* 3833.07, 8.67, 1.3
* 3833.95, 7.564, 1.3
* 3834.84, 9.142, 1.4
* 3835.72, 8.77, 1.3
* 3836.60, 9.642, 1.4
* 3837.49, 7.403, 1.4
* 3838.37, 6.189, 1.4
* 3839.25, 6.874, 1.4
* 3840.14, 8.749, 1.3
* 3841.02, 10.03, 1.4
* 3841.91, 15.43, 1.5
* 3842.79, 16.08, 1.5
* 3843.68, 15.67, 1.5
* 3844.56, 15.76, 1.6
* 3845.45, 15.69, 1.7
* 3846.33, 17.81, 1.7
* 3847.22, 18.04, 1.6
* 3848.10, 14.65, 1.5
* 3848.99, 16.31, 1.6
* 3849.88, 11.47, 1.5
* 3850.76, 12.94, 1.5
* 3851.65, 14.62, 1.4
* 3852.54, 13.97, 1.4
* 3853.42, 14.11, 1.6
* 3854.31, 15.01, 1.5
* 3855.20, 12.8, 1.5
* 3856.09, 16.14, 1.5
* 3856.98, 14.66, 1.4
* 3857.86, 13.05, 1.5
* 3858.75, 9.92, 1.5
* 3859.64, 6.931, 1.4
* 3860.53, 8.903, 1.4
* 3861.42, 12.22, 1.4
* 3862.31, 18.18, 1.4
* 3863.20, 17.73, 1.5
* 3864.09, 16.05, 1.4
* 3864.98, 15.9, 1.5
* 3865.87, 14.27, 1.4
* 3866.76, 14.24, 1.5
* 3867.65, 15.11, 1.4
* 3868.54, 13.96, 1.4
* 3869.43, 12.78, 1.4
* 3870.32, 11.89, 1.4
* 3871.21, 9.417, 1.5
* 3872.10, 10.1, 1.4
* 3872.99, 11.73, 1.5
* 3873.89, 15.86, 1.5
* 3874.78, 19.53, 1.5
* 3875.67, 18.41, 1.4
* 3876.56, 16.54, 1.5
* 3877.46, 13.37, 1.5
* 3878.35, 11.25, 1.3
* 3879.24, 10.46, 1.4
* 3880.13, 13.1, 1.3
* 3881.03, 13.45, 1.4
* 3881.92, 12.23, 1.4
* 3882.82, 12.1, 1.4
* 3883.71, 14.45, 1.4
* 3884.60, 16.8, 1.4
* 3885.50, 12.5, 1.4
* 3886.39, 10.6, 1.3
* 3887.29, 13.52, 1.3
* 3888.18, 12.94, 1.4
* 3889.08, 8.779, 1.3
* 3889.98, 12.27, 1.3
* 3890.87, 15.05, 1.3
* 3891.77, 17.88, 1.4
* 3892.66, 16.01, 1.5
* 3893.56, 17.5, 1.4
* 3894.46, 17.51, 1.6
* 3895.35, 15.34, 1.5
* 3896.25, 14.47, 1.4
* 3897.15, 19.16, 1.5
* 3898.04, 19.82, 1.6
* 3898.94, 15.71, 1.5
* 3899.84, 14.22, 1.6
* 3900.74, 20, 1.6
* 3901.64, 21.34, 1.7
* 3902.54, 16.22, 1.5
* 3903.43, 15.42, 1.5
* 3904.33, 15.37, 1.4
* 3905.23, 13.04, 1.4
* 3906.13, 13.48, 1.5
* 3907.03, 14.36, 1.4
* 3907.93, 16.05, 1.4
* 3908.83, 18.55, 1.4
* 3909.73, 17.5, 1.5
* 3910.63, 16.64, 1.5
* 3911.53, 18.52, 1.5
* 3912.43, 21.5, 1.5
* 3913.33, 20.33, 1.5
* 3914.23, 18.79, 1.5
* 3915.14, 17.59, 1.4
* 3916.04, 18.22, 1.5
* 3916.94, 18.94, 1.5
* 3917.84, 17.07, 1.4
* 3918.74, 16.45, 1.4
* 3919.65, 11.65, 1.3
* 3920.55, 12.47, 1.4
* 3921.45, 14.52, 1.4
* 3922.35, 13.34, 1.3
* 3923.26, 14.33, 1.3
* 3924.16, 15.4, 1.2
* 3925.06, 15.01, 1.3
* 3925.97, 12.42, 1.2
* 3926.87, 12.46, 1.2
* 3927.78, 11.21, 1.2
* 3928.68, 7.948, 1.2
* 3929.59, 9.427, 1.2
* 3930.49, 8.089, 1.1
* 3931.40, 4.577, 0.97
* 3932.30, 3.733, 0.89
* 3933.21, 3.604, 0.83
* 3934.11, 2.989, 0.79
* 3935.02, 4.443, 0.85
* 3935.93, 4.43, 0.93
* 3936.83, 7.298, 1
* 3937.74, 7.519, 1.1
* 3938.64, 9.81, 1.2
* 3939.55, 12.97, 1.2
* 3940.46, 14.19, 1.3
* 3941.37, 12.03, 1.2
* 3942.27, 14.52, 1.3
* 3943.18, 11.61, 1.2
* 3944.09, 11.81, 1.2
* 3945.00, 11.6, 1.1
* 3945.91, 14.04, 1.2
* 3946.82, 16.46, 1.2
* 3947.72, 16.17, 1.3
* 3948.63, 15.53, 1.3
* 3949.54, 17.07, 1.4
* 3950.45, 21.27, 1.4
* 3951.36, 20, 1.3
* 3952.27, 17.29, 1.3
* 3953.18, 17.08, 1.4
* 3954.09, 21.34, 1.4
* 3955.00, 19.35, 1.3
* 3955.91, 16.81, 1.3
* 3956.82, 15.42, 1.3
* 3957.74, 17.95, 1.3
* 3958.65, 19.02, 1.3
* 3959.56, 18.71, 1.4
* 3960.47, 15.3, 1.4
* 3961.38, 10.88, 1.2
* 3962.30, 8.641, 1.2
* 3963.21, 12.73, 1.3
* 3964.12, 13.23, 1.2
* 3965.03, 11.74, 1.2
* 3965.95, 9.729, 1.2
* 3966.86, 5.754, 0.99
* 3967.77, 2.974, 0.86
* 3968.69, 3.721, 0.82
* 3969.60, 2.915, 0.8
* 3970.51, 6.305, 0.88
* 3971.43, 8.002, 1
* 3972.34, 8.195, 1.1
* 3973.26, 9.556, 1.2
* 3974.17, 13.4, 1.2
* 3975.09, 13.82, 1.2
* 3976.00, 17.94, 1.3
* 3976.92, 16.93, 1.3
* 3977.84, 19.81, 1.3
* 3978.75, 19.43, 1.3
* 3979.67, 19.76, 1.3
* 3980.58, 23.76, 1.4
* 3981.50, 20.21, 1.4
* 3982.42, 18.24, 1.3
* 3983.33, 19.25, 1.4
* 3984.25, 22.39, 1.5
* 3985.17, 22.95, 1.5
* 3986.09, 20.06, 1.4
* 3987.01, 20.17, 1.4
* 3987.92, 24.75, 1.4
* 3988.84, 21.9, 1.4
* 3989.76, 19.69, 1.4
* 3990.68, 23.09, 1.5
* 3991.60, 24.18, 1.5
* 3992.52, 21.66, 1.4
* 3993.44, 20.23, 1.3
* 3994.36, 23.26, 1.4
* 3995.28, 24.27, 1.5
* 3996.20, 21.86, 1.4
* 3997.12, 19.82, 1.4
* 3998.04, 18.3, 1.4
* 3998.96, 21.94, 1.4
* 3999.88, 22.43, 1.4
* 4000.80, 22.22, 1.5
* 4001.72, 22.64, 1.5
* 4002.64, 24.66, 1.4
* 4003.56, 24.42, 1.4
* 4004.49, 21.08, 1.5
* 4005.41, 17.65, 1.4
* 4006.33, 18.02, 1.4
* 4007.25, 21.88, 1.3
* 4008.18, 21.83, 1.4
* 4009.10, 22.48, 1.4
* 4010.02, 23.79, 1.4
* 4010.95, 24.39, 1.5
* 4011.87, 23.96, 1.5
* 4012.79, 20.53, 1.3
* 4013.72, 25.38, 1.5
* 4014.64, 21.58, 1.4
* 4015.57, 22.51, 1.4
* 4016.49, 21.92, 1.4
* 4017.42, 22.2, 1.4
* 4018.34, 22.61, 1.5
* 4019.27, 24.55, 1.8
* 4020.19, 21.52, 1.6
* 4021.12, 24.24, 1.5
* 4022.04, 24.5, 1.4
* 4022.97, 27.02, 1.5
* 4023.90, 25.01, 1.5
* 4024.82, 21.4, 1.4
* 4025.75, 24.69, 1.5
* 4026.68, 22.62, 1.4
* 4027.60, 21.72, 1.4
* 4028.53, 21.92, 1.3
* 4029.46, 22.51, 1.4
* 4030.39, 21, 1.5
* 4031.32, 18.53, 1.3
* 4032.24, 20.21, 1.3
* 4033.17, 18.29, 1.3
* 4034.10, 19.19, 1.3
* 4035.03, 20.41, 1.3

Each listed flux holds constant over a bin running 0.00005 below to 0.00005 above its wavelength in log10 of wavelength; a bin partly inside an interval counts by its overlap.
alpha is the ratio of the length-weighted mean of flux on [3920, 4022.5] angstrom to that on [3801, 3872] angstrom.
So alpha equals 1.24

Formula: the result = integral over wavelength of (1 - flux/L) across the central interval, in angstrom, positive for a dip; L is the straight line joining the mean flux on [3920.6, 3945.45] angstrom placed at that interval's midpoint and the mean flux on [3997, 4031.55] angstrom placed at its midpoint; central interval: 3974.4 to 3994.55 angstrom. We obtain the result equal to -2.9 angstrom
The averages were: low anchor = 10.1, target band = 20.5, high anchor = 22.4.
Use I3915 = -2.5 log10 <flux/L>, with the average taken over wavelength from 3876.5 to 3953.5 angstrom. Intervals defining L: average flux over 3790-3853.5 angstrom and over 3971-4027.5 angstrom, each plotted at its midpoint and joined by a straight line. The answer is 0.24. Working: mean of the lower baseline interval 13.5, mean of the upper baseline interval 21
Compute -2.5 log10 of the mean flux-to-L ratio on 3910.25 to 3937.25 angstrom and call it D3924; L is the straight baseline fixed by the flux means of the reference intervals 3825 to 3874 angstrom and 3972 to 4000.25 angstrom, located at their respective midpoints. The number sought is 0.285 mag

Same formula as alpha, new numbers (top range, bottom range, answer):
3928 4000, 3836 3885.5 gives 1.10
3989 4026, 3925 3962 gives 1.76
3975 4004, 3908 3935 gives 1.58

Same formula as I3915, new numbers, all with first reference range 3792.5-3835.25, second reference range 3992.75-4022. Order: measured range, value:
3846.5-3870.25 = 0.11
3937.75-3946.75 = 0.48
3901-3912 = 0.08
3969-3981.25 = 0.45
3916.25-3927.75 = 0.26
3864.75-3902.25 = 0.15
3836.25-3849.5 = 0.15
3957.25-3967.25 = 0.47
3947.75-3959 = 0.10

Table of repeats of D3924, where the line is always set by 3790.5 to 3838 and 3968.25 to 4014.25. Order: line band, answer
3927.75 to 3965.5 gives 0.38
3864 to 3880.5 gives 0.12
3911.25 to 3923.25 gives 0.01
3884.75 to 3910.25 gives 0.05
